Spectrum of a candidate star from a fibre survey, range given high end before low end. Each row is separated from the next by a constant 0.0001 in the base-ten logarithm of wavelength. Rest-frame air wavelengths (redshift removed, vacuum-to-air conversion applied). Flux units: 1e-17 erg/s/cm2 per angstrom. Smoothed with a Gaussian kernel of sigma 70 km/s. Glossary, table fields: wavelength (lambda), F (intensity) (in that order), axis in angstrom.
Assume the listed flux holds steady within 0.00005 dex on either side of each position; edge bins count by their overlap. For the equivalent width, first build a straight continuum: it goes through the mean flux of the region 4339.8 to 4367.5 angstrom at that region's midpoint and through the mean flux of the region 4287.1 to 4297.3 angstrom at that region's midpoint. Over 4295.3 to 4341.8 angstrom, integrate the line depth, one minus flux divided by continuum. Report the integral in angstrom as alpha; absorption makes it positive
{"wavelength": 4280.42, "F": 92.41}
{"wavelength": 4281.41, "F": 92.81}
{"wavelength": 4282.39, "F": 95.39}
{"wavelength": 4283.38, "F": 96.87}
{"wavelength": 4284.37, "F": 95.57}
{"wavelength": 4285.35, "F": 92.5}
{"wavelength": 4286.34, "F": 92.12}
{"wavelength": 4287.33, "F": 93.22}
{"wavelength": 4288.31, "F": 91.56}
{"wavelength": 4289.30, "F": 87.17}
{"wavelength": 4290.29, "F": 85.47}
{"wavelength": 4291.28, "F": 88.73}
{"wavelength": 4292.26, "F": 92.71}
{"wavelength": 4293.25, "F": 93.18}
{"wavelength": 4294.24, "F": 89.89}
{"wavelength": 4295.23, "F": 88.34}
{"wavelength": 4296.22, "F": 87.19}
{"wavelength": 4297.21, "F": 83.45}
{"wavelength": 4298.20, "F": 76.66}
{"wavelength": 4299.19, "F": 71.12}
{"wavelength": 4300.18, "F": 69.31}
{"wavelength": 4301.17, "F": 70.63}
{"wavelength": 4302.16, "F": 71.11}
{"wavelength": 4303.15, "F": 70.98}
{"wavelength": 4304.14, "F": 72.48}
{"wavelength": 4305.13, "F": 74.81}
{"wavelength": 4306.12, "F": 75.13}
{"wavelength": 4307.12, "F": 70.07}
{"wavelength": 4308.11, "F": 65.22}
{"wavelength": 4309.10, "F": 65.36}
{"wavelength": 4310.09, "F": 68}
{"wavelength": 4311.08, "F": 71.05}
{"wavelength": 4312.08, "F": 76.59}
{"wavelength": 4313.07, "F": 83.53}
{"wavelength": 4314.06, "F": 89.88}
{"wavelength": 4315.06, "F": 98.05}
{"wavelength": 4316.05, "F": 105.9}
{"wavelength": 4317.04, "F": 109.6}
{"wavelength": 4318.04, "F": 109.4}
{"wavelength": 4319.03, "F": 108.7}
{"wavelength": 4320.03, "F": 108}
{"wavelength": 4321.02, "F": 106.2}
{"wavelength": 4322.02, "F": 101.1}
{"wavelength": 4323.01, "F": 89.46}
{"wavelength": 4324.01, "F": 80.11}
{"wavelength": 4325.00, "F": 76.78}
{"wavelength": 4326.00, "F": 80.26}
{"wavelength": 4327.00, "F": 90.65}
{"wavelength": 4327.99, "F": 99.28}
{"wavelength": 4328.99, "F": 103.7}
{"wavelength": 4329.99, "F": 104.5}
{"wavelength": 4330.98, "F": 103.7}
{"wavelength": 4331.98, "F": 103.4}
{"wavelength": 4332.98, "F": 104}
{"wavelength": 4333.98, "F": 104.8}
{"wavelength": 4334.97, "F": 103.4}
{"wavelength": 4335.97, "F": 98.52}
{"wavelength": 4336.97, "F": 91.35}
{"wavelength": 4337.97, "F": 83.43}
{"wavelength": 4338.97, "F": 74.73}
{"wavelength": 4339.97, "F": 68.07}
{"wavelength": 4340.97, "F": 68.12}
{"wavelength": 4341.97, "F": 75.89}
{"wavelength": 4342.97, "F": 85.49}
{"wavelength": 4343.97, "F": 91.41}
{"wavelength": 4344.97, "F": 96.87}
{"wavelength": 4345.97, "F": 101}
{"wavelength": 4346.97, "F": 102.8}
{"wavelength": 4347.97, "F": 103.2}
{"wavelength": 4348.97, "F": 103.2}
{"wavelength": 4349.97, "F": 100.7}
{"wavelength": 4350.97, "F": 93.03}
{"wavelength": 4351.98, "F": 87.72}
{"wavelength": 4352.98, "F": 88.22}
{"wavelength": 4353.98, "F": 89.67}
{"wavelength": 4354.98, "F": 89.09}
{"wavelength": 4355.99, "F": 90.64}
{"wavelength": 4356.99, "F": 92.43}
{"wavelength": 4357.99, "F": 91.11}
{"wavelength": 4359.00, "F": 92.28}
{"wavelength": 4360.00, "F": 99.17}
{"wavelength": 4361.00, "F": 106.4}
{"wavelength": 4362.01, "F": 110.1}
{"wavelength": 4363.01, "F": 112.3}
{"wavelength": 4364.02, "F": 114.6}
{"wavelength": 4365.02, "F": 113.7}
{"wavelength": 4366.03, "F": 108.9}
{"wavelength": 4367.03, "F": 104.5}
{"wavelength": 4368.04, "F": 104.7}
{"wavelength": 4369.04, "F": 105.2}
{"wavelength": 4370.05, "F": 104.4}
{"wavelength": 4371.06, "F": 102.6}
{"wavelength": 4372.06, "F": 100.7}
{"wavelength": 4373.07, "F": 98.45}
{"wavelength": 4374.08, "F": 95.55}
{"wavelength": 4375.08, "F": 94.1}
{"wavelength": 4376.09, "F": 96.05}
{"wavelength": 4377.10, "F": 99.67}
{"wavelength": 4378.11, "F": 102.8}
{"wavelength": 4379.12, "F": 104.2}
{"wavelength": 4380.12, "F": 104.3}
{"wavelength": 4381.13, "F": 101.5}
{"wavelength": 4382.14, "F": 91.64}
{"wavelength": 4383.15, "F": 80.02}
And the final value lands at 2.9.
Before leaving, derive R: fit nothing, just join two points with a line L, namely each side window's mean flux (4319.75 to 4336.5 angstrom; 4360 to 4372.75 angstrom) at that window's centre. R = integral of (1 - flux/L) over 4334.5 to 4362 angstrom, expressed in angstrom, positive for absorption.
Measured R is 2.9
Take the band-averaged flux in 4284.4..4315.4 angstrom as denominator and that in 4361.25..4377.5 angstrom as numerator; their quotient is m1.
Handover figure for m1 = 1.3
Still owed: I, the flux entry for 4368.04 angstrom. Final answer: 104.7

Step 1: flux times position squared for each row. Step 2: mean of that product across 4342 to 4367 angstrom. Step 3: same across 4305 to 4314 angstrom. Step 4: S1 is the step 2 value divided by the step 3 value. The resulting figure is 1.37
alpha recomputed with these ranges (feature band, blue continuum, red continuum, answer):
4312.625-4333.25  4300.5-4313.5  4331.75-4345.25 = -4.5 angstrom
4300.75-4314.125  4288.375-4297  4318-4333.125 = 2.9 angstrom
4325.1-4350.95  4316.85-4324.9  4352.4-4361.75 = 0.9 angstrom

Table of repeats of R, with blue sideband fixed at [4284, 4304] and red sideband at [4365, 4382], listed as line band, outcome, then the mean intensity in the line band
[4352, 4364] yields 0.20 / 96.9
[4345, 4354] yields -0.04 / 97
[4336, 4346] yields 1.18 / 83.5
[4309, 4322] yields -0.63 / 93.5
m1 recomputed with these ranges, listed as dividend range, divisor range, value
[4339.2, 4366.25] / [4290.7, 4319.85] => 1.15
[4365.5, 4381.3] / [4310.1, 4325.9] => 1.09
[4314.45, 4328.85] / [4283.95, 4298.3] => 1.09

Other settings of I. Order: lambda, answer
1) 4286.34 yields 92.12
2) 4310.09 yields 68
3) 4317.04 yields 109.6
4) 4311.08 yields 71.05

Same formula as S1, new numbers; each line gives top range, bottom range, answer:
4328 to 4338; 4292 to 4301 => 1.24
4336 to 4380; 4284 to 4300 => 1.13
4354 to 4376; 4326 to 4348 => 1.10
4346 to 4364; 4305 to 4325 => 1.13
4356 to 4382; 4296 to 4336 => 1.19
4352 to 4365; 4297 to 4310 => 1.41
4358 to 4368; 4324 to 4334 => 1.12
